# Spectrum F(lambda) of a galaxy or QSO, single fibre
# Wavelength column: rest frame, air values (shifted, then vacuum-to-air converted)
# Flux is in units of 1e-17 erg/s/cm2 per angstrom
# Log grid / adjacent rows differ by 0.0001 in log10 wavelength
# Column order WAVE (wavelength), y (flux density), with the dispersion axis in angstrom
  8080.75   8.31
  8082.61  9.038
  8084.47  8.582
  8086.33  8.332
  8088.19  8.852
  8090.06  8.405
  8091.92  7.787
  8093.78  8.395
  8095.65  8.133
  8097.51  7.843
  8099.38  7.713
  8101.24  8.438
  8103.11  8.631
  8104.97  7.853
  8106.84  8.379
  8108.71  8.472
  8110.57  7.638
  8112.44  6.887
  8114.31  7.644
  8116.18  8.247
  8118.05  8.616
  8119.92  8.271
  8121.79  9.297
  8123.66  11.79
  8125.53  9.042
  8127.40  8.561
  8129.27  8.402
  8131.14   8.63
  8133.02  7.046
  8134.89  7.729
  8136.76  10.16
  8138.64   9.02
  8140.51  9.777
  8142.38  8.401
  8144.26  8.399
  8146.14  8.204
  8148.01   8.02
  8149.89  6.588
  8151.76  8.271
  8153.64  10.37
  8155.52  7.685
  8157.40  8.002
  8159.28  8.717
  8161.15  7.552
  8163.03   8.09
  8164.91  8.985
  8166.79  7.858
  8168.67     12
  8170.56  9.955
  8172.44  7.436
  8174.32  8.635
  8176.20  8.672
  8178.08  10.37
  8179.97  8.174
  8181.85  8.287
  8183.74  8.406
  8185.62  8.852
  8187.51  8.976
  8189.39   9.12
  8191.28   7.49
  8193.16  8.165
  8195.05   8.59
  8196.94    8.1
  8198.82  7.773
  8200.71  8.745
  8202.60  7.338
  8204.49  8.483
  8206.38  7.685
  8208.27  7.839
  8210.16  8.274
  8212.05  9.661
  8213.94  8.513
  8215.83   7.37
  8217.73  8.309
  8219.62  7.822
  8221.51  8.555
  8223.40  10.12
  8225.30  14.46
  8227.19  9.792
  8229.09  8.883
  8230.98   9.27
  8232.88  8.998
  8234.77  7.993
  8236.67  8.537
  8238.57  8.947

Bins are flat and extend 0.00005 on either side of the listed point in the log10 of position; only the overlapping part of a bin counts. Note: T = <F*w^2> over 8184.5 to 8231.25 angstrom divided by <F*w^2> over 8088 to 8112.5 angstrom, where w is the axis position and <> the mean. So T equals 1.1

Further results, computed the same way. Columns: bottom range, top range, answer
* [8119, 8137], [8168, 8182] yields 1.05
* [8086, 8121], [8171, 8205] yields 1.06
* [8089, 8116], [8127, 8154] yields 1.06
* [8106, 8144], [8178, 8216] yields 0.99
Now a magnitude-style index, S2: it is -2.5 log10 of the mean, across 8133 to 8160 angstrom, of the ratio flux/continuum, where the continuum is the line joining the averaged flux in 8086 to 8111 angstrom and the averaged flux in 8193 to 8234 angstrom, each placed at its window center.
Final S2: 0.00 mag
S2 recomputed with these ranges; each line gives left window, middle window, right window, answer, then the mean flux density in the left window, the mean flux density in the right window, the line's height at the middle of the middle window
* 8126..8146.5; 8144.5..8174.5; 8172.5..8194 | 0.010 mag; 8.6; 8.6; 8.6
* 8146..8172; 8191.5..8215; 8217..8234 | 0.126 mag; 8.58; 9.58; 9.25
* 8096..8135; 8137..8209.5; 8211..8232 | 0.045 mag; 8.35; 9.33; 8.89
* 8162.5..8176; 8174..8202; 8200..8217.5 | 0.011 mag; 9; 8.21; 8.62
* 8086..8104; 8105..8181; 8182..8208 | -0.043 mag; 8.25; 8.27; 8.26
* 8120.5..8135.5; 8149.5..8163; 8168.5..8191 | 0.082 mag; 8.82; 8.92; 8.88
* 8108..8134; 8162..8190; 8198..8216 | -0.077 mag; 8.47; 8.2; 8.3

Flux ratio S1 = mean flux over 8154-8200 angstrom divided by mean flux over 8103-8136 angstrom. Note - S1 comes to 1.02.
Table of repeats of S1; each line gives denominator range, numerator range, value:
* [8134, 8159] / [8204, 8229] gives 1.06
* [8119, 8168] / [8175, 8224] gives 0.98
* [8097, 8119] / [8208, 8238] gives 1.13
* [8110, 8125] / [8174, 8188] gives 1.02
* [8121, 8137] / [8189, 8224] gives 0.93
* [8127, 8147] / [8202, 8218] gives 0.95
